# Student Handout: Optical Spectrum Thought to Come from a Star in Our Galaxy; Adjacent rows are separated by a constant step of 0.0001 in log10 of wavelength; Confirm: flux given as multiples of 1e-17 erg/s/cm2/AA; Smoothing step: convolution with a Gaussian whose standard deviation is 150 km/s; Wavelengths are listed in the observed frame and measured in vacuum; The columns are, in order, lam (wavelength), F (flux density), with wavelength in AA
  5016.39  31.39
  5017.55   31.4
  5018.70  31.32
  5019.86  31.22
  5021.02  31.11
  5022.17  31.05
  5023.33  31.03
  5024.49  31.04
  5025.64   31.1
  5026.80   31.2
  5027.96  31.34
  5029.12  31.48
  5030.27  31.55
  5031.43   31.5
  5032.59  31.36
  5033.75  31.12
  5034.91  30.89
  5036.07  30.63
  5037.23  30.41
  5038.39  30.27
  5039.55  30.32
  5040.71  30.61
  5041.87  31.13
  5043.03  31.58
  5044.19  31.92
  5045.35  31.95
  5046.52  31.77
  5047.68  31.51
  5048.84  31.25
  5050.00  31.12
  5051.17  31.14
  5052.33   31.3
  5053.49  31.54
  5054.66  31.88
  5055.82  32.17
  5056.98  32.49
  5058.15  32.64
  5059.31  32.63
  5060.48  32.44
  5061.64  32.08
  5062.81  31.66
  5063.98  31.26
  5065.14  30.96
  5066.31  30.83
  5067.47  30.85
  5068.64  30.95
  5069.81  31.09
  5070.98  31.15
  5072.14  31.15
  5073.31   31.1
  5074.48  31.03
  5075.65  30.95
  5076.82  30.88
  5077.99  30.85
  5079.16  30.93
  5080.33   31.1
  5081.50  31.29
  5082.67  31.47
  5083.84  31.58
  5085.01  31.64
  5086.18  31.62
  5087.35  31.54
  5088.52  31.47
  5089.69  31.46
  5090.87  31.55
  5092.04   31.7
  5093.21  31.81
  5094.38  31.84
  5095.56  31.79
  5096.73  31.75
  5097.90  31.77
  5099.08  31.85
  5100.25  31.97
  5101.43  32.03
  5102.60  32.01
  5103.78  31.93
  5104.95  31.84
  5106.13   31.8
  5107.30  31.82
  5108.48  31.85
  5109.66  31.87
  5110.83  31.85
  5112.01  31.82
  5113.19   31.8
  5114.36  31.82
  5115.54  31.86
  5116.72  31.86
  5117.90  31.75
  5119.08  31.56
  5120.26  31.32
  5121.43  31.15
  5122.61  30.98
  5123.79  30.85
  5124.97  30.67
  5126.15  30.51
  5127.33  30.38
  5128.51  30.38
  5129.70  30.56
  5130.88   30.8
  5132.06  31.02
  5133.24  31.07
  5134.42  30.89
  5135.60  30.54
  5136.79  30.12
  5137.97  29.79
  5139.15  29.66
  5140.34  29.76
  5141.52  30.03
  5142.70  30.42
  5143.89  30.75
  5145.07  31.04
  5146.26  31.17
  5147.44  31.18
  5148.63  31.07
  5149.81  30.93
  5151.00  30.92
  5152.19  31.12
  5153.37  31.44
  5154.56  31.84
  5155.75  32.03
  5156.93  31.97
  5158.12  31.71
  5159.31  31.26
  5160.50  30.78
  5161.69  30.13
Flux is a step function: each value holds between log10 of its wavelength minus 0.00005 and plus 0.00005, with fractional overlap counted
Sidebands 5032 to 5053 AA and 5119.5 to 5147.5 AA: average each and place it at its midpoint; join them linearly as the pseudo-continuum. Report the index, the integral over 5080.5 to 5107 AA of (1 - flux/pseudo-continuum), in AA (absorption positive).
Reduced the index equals -0.7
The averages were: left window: 31.1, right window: 30.6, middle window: 31.7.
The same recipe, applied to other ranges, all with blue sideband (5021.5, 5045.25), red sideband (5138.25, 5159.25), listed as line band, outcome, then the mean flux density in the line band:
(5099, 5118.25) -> -0.52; 31.9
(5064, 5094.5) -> -0.19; 31.3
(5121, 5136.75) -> 0.14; 30.7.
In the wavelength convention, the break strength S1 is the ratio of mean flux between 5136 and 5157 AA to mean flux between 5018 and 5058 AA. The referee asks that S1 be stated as 0.98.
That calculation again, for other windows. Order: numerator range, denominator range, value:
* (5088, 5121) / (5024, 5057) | 1.02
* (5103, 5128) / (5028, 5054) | 1.01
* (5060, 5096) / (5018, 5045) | 1.01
